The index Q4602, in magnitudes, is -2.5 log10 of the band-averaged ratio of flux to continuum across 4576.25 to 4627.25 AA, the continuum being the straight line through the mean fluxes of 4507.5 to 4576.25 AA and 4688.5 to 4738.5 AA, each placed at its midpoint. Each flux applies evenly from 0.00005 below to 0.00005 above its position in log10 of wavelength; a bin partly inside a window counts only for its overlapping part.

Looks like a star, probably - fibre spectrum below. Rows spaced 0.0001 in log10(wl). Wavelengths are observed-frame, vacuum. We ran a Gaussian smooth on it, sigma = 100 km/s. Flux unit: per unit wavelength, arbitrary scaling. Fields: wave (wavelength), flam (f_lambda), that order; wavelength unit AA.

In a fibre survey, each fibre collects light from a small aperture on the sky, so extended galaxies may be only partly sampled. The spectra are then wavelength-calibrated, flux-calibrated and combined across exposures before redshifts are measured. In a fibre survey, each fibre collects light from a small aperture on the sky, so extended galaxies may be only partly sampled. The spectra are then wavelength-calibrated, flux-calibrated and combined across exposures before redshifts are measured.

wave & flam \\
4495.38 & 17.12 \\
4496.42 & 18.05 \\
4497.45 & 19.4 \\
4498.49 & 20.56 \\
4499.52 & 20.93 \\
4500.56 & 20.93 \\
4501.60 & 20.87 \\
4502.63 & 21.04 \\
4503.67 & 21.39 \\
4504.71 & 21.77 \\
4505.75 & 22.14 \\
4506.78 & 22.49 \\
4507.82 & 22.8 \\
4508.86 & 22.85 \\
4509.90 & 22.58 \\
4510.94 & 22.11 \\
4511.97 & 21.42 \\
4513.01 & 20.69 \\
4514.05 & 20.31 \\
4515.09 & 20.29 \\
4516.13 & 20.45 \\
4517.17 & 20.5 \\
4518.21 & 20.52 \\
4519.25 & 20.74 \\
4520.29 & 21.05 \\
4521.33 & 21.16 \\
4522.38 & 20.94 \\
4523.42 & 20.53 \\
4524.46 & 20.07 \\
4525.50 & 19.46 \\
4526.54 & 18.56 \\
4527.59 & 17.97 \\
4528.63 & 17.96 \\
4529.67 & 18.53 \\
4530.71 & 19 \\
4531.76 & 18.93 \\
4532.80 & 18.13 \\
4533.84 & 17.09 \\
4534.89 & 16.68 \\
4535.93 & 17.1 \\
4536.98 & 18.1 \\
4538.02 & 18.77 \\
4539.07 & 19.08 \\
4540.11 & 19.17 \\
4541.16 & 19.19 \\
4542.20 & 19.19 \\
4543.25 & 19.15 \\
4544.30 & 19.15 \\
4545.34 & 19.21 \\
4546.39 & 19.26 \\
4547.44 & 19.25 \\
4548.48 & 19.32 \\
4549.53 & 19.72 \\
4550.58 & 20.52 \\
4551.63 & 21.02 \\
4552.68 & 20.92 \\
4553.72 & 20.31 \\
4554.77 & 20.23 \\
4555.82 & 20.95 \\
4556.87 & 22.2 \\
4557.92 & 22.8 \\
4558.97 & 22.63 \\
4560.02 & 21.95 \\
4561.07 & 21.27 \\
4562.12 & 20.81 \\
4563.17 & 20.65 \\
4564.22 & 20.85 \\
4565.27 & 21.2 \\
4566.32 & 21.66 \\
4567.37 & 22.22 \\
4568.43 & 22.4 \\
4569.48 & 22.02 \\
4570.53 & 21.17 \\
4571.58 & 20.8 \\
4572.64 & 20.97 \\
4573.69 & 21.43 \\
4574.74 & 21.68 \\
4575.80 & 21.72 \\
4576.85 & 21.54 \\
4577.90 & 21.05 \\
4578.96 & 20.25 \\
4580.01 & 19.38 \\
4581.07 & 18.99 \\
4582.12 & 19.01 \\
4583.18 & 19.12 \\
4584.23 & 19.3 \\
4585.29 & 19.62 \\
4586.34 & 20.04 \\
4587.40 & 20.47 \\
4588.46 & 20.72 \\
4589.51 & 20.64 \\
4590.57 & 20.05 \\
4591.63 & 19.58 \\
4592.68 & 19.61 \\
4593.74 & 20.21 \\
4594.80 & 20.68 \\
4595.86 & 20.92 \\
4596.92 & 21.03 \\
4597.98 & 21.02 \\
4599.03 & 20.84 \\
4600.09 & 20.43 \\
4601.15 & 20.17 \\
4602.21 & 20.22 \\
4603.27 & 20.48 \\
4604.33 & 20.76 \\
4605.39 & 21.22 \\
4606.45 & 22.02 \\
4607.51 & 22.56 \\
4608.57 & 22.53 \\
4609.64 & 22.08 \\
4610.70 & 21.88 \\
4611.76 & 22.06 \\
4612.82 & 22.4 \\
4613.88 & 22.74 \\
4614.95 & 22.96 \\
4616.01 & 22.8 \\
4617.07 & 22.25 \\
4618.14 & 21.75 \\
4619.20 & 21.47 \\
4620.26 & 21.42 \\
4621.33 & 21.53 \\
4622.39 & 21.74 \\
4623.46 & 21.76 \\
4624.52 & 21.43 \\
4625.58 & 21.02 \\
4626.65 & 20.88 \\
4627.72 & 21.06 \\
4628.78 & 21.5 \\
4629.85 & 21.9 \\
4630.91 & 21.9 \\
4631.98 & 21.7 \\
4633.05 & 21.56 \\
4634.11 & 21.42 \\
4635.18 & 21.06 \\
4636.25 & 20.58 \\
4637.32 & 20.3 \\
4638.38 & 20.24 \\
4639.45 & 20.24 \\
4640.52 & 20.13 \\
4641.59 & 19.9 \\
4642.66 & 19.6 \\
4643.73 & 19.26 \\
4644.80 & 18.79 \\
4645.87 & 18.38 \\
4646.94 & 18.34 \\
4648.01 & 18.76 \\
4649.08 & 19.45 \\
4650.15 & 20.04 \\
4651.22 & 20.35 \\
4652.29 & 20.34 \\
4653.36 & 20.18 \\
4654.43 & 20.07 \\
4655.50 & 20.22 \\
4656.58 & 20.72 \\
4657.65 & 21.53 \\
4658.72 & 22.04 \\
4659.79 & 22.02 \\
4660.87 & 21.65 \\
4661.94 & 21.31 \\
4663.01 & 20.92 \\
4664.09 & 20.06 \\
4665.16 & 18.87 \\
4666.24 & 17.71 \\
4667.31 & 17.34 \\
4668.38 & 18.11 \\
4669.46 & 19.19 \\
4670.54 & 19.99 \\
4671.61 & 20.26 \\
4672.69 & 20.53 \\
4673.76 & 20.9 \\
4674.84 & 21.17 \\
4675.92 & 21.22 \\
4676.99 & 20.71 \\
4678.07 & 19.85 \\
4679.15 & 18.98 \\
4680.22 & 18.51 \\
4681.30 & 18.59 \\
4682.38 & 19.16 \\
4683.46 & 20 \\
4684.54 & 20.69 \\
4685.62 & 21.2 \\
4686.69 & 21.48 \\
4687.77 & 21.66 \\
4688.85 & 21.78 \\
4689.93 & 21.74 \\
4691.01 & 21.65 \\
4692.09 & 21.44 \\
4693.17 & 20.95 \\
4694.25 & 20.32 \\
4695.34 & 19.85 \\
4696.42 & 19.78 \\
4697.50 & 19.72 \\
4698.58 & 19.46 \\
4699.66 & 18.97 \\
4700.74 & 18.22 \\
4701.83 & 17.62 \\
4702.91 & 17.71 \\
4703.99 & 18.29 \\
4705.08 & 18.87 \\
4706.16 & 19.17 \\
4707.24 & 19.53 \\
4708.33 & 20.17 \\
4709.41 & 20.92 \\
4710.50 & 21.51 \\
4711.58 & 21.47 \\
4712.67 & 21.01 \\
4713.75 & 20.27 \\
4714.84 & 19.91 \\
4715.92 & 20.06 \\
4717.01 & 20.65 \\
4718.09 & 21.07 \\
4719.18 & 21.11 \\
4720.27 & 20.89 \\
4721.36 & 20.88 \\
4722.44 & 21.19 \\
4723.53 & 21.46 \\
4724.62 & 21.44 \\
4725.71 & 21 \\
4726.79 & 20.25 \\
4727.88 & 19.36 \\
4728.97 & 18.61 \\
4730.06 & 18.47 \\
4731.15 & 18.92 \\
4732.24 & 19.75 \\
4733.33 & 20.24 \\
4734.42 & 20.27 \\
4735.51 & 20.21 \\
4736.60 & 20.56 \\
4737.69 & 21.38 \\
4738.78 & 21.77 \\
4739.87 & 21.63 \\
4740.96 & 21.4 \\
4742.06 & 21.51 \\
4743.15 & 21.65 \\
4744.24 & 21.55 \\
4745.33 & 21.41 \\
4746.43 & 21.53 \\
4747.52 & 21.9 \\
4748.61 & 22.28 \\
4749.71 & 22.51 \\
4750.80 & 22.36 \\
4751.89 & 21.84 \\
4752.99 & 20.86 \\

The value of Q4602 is -0.04 mag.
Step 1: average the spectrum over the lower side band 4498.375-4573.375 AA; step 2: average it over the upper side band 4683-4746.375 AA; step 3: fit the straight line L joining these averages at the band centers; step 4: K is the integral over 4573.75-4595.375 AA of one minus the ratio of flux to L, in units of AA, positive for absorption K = 0.2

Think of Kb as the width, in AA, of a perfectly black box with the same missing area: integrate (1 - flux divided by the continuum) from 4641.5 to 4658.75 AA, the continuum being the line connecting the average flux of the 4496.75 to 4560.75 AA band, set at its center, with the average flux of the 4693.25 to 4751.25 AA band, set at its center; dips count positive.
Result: 0.4 AA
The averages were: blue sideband 20.2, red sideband 20.4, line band 19.8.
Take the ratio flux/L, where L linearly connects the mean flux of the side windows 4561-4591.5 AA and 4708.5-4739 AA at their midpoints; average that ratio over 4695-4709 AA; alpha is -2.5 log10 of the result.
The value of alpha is 0.08 mag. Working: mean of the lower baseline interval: 20.7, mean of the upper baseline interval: 20.5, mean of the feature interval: 19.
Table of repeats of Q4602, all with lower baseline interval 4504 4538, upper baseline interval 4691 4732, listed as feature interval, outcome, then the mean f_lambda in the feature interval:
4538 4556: 0.021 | 19.7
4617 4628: -0.073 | 21.4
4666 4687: 0.013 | 19.8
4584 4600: -0.015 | 20.3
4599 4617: -0.085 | 21.7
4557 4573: -0.079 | 21.6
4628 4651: -0.011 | 20.3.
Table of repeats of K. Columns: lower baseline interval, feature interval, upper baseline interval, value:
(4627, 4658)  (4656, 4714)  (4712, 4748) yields 1.08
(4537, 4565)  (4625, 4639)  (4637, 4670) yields -0.85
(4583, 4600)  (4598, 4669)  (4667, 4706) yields -2.43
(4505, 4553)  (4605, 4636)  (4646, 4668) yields -2.79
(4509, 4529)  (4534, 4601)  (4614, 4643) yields 1.62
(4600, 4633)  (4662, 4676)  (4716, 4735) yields 0.86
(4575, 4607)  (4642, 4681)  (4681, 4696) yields 1.41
